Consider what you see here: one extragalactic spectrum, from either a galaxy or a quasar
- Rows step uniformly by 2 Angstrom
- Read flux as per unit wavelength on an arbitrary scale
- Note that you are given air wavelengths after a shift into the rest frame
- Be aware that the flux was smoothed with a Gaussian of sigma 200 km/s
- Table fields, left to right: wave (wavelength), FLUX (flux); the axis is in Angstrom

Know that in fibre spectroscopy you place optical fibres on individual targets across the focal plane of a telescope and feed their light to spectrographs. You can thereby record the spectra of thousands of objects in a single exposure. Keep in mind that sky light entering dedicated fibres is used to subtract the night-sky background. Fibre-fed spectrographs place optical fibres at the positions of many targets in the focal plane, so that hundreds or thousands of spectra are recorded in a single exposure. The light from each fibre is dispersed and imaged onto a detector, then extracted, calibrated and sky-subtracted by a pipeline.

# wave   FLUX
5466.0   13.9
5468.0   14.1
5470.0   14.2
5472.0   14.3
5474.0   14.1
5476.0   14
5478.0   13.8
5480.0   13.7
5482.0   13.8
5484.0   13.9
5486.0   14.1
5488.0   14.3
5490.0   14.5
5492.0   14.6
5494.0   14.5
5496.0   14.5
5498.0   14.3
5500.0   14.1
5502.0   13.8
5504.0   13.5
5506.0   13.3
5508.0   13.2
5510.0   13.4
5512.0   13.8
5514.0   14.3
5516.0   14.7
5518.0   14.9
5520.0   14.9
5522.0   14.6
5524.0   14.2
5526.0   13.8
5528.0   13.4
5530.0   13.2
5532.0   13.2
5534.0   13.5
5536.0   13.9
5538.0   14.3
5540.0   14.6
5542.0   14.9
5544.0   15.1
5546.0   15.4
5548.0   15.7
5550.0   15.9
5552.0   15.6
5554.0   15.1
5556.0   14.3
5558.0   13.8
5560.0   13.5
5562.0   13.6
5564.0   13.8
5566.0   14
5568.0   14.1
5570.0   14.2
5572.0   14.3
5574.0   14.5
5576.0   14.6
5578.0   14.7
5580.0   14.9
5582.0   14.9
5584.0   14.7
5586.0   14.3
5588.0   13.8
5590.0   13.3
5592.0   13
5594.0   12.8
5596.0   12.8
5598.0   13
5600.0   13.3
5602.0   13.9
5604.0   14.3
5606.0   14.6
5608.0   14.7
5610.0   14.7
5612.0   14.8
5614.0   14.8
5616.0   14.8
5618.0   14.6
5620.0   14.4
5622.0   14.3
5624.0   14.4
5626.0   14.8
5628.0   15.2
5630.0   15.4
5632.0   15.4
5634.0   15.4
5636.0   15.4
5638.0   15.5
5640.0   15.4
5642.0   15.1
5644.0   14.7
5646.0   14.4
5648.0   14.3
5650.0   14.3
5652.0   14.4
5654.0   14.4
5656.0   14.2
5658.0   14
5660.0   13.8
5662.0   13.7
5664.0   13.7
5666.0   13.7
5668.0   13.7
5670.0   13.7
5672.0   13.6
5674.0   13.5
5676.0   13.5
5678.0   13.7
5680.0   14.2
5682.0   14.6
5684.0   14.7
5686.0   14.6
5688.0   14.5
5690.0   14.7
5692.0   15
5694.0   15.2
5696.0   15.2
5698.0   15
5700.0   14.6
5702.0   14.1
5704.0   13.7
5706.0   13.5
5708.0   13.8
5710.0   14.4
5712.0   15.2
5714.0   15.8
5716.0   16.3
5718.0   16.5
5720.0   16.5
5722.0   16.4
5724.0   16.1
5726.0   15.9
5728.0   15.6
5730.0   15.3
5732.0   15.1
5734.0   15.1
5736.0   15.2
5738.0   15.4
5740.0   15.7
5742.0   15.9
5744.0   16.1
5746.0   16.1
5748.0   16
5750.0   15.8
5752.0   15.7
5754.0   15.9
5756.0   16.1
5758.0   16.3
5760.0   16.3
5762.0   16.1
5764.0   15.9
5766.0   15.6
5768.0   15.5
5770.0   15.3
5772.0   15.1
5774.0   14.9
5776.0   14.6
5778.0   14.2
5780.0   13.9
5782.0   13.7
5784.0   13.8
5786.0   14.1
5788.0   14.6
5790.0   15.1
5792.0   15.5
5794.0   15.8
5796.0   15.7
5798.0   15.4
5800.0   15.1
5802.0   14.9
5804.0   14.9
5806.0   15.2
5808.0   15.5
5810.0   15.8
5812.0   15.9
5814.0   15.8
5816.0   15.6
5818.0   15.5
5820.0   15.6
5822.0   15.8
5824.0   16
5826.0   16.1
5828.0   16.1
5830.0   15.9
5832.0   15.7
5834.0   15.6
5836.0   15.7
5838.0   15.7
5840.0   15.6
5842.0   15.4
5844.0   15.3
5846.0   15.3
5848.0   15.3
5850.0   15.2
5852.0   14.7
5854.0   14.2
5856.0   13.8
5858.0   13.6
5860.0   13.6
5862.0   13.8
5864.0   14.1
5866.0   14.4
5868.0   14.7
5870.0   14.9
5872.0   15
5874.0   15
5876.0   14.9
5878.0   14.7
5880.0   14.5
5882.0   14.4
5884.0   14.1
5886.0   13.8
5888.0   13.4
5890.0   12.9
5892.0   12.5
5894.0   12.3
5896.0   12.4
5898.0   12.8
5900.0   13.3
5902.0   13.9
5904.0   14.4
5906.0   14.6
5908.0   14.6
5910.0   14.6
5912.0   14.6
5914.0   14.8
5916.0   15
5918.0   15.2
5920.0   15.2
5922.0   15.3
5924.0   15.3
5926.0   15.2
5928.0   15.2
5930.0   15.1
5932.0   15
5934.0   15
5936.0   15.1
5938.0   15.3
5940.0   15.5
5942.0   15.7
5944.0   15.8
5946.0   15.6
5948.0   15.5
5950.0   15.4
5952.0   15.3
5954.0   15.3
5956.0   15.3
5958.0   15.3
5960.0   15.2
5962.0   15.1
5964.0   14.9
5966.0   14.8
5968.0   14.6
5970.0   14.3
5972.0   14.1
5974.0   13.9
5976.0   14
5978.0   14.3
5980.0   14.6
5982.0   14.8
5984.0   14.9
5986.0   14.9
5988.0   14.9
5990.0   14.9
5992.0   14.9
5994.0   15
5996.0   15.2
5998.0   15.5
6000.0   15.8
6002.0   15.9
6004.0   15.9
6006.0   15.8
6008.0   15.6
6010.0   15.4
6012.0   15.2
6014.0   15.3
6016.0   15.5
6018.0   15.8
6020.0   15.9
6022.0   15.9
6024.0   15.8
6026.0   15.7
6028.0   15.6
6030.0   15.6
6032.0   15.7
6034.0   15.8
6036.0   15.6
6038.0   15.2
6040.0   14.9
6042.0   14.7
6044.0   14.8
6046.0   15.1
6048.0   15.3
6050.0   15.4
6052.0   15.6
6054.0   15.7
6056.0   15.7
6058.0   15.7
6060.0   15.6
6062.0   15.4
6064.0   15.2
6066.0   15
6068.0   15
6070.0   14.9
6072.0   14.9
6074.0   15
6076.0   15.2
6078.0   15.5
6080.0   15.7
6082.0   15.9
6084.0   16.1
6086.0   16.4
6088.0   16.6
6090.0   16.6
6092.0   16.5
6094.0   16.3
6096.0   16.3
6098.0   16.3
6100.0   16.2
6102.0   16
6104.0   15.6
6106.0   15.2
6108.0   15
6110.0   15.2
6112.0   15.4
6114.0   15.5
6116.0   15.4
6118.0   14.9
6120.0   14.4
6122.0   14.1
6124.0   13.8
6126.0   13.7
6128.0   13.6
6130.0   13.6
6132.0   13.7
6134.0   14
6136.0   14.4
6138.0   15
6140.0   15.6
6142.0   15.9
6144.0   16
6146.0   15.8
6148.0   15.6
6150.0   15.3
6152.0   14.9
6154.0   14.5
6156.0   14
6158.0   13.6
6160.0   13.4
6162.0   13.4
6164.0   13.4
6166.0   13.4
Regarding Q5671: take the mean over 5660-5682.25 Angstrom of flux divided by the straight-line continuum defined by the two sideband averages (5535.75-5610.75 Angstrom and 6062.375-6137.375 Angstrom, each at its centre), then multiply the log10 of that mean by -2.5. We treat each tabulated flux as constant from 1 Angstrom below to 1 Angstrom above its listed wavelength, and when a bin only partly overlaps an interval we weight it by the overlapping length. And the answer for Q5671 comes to 0.05 mag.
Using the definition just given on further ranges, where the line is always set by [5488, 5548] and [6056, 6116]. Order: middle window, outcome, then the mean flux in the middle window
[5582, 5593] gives 0.03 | 13.9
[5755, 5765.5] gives -0.09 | 16.1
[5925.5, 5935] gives 0.01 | 15.1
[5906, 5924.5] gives 0.02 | 14.9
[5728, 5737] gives -0.04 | 15.2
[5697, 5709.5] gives 0.04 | 14.1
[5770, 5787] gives 0.04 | 14.3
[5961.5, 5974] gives 0.06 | 14.6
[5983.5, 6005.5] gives 0.01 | 15.3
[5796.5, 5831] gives -0.05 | 15.6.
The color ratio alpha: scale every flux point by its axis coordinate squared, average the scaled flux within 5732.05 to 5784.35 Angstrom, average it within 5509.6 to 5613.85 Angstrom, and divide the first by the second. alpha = 1.16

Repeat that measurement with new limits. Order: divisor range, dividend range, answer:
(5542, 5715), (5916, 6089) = 1.21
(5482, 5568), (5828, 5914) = 1.14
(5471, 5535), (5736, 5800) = 1.20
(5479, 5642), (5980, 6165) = 1.27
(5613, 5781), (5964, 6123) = 1.16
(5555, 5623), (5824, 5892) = 1.15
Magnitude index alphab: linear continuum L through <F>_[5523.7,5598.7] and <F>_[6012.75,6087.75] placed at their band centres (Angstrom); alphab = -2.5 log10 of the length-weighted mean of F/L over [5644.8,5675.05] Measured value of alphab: 0.04 mag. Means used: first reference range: 14.2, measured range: 14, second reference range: 15.5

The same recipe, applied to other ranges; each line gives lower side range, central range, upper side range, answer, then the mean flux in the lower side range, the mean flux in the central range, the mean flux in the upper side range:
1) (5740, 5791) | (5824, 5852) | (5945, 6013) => -0.026 mag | 15.3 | 15.6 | 15.1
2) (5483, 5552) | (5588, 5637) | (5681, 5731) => 0.027 mag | 14.3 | 14.3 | 15.1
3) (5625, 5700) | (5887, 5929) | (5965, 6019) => 0.055 mag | 14.5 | 14.2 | 15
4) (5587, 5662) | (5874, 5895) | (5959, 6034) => 0.085 mag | 14.4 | 13.8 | 15.2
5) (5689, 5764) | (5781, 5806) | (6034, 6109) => 0.042 mag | 15.5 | 14.9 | 15.6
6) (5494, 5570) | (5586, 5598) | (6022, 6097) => 0.091 mag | 14.2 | 13.2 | 15.6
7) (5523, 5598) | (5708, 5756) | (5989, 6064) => -0.075 mag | 14.2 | 15.7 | 15.5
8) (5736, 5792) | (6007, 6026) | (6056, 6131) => -0.018 mag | 15.3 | 15.6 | 15.3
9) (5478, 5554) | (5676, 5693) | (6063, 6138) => 0.007 mag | 14.3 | 14.4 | 15.2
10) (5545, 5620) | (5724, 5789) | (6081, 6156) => -0.053 mag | 14.3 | 15.3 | 15.3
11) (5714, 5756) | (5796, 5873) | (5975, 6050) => 0.032 mag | 15.8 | 15.2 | 15.3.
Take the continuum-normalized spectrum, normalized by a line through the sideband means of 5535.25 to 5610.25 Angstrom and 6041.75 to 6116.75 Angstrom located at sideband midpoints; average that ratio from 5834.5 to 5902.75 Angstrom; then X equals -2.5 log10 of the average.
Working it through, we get 0.056 mag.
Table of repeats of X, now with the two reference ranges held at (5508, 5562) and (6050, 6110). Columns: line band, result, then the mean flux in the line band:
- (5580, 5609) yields 0.049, 13.9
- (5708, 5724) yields -0.069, 15.8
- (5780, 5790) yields 0.061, 14.1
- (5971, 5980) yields 0.095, 14.1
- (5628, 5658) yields -0.018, 14.9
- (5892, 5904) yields 0.170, 13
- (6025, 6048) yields 0.017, 15.3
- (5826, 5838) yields -0.052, 15.8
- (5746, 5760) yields -0.079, 16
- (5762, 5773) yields -0.044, 15.5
